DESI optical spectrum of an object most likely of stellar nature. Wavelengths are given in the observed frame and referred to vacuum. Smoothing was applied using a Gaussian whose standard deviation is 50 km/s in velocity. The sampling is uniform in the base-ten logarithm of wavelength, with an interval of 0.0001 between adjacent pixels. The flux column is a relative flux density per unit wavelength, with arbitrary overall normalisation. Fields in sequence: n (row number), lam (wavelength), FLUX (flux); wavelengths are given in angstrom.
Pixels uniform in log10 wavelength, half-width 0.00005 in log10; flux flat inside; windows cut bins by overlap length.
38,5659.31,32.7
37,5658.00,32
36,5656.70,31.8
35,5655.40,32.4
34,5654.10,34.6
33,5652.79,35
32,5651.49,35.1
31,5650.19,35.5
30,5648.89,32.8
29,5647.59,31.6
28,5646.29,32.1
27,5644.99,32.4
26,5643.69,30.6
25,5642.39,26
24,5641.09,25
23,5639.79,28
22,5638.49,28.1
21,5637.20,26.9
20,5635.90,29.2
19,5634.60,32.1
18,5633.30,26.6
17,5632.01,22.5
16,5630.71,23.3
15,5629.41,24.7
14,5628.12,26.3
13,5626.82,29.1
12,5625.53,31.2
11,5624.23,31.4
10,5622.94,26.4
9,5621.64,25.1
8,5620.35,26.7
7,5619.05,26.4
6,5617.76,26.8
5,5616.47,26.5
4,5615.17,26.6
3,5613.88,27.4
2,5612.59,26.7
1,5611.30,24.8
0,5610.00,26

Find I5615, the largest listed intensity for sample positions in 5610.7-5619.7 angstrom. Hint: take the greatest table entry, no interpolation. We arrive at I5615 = 27.4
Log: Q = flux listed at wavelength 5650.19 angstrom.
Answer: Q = 35.5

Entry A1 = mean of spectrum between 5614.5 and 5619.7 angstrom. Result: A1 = 26.6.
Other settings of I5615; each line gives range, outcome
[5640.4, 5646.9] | 32.4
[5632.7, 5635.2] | 32.1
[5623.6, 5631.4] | 31.4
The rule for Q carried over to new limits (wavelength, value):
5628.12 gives 26.3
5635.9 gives 29.2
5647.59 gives 31.6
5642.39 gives 26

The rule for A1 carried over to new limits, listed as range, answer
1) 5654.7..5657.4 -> 32.2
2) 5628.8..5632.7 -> 23.5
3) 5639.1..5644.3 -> 27.4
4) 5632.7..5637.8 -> 28.7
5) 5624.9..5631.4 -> 26.9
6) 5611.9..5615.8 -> 26.9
